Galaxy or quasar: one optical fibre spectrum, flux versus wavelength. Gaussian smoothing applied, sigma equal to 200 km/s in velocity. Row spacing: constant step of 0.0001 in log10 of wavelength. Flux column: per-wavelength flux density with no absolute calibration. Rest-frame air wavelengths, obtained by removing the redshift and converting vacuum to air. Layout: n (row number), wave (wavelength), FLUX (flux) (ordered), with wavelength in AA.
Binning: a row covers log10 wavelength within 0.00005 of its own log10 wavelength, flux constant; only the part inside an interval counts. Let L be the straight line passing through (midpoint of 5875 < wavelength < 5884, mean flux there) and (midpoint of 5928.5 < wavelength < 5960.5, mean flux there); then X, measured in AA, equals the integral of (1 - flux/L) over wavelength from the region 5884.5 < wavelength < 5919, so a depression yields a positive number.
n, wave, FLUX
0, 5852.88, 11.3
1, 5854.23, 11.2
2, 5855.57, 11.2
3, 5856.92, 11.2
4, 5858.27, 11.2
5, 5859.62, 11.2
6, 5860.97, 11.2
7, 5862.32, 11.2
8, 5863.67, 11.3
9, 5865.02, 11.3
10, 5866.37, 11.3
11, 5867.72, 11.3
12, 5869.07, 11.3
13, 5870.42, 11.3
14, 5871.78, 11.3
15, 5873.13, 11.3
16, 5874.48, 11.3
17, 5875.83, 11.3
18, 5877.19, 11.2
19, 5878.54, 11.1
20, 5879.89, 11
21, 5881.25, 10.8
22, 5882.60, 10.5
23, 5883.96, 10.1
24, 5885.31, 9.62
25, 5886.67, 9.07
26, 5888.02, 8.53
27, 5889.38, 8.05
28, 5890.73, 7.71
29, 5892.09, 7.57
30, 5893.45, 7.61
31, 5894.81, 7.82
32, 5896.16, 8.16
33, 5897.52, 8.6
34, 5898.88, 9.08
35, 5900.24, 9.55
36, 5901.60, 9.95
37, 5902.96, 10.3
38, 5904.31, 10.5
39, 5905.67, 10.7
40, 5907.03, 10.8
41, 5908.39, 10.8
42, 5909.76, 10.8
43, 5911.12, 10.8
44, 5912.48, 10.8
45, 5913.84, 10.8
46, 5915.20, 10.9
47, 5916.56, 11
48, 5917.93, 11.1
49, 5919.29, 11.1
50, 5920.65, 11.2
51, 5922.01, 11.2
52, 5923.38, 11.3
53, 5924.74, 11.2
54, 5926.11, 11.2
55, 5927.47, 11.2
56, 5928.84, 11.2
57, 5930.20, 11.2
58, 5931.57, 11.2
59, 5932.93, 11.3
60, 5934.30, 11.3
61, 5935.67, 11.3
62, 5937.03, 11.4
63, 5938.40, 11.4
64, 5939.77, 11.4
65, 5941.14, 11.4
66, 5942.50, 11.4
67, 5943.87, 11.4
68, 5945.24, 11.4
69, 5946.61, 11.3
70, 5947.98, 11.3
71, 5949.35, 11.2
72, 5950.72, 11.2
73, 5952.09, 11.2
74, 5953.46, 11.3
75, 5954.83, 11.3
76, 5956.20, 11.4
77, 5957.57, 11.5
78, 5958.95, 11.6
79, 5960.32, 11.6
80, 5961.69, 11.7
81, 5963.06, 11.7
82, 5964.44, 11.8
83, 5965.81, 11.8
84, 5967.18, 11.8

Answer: 4.4 AA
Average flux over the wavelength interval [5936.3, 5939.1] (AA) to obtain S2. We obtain 11.4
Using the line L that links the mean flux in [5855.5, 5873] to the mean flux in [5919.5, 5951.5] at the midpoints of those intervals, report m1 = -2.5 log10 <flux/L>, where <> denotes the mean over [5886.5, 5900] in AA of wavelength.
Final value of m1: 0.34 mag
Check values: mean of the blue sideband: 11.3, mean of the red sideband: 11.3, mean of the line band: 8.23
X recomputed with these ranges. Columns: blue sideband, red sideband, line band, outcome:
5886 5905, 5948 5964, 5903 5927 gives -3.3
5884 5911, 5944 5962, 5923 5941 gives -1.2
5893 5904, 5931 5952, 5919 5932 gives -0.9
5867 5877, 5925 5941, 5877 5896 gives 3.4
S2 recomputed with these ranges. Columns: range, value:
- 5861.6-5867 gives 11.3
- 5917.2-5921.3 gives 11.1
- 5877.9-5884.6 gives 10.7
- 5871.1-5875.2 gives 11.3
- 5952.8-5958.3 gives 11.4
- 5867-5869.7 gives 11.3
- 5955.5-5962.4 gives 11.6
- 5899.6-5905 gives 10.1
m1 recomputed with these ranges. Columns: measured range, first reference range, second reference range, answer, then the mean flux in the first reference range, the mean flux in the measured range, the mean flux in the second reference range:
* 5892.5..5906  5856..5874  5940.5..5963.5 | 0.23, 11.3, 9.16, 11.4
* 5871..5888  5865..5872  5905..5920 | 0.06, 11.3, 10.6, 10.9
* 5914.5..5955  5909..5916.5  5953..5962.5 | -0.01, 10.8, 11.3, 11.5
